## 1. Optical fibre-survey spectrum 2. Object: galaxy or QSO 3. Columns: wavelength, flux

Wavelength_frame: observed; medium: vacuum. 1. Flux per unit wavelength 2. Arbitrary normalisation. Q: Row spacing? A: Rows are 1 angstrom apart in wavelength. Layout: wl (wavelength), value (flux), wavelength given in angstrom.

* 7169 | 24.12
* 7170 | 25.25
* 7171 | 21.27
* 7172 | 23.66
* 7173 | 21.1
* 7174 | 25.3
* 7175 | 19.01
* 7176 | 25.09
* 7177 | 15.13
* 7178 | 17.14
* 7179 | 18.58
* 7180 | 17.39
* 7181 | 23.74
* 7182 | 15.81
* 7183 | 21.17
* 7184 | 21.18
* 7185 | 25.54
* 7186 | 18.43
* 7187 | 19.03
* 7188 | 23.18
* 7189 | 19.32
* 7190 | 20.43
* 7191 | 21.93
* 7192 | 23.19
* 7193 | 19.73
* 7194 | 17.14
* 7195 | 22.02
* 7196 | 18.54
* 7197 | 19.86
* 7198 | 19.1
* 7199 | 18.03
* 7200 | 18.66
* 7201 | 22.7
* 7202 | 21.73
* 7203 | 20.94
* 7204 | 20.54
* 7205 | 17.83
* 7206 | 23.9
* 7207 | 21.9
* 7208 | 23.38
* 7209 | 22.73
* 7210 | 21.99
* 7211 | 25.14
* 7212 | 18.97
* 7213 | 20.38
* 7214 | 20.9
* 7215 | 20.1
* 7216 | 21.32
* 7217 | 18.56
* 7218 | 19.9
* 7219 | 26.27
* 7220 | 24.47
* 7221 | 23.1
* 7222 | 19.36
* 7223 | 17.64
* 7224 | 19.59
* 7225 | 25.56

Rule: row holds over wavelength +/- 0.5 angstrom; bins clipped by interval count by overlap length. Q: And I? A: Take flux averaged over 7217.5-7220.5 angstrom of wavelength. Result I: 23.5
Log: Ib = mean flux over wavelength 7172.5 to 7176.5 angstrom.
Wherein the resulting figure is 22.6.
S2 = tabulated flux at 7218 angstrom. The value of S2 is 19.9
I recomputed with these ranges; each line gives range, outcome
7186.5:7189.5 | 20.5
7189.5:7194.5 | 20.5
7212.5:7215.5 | 20.5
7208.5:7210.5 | 22.4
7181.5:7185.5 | 20.9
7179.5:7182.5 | 19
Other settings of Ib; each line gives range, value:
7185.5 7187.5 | 18.7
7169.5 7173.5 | 22.8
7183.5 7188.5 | 21.5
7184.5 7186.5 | 22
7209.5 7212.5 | 22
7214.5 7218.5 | 20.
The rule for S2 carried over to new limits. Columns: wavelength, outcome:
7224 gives 19.59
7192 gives 23.19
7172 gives 23.66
